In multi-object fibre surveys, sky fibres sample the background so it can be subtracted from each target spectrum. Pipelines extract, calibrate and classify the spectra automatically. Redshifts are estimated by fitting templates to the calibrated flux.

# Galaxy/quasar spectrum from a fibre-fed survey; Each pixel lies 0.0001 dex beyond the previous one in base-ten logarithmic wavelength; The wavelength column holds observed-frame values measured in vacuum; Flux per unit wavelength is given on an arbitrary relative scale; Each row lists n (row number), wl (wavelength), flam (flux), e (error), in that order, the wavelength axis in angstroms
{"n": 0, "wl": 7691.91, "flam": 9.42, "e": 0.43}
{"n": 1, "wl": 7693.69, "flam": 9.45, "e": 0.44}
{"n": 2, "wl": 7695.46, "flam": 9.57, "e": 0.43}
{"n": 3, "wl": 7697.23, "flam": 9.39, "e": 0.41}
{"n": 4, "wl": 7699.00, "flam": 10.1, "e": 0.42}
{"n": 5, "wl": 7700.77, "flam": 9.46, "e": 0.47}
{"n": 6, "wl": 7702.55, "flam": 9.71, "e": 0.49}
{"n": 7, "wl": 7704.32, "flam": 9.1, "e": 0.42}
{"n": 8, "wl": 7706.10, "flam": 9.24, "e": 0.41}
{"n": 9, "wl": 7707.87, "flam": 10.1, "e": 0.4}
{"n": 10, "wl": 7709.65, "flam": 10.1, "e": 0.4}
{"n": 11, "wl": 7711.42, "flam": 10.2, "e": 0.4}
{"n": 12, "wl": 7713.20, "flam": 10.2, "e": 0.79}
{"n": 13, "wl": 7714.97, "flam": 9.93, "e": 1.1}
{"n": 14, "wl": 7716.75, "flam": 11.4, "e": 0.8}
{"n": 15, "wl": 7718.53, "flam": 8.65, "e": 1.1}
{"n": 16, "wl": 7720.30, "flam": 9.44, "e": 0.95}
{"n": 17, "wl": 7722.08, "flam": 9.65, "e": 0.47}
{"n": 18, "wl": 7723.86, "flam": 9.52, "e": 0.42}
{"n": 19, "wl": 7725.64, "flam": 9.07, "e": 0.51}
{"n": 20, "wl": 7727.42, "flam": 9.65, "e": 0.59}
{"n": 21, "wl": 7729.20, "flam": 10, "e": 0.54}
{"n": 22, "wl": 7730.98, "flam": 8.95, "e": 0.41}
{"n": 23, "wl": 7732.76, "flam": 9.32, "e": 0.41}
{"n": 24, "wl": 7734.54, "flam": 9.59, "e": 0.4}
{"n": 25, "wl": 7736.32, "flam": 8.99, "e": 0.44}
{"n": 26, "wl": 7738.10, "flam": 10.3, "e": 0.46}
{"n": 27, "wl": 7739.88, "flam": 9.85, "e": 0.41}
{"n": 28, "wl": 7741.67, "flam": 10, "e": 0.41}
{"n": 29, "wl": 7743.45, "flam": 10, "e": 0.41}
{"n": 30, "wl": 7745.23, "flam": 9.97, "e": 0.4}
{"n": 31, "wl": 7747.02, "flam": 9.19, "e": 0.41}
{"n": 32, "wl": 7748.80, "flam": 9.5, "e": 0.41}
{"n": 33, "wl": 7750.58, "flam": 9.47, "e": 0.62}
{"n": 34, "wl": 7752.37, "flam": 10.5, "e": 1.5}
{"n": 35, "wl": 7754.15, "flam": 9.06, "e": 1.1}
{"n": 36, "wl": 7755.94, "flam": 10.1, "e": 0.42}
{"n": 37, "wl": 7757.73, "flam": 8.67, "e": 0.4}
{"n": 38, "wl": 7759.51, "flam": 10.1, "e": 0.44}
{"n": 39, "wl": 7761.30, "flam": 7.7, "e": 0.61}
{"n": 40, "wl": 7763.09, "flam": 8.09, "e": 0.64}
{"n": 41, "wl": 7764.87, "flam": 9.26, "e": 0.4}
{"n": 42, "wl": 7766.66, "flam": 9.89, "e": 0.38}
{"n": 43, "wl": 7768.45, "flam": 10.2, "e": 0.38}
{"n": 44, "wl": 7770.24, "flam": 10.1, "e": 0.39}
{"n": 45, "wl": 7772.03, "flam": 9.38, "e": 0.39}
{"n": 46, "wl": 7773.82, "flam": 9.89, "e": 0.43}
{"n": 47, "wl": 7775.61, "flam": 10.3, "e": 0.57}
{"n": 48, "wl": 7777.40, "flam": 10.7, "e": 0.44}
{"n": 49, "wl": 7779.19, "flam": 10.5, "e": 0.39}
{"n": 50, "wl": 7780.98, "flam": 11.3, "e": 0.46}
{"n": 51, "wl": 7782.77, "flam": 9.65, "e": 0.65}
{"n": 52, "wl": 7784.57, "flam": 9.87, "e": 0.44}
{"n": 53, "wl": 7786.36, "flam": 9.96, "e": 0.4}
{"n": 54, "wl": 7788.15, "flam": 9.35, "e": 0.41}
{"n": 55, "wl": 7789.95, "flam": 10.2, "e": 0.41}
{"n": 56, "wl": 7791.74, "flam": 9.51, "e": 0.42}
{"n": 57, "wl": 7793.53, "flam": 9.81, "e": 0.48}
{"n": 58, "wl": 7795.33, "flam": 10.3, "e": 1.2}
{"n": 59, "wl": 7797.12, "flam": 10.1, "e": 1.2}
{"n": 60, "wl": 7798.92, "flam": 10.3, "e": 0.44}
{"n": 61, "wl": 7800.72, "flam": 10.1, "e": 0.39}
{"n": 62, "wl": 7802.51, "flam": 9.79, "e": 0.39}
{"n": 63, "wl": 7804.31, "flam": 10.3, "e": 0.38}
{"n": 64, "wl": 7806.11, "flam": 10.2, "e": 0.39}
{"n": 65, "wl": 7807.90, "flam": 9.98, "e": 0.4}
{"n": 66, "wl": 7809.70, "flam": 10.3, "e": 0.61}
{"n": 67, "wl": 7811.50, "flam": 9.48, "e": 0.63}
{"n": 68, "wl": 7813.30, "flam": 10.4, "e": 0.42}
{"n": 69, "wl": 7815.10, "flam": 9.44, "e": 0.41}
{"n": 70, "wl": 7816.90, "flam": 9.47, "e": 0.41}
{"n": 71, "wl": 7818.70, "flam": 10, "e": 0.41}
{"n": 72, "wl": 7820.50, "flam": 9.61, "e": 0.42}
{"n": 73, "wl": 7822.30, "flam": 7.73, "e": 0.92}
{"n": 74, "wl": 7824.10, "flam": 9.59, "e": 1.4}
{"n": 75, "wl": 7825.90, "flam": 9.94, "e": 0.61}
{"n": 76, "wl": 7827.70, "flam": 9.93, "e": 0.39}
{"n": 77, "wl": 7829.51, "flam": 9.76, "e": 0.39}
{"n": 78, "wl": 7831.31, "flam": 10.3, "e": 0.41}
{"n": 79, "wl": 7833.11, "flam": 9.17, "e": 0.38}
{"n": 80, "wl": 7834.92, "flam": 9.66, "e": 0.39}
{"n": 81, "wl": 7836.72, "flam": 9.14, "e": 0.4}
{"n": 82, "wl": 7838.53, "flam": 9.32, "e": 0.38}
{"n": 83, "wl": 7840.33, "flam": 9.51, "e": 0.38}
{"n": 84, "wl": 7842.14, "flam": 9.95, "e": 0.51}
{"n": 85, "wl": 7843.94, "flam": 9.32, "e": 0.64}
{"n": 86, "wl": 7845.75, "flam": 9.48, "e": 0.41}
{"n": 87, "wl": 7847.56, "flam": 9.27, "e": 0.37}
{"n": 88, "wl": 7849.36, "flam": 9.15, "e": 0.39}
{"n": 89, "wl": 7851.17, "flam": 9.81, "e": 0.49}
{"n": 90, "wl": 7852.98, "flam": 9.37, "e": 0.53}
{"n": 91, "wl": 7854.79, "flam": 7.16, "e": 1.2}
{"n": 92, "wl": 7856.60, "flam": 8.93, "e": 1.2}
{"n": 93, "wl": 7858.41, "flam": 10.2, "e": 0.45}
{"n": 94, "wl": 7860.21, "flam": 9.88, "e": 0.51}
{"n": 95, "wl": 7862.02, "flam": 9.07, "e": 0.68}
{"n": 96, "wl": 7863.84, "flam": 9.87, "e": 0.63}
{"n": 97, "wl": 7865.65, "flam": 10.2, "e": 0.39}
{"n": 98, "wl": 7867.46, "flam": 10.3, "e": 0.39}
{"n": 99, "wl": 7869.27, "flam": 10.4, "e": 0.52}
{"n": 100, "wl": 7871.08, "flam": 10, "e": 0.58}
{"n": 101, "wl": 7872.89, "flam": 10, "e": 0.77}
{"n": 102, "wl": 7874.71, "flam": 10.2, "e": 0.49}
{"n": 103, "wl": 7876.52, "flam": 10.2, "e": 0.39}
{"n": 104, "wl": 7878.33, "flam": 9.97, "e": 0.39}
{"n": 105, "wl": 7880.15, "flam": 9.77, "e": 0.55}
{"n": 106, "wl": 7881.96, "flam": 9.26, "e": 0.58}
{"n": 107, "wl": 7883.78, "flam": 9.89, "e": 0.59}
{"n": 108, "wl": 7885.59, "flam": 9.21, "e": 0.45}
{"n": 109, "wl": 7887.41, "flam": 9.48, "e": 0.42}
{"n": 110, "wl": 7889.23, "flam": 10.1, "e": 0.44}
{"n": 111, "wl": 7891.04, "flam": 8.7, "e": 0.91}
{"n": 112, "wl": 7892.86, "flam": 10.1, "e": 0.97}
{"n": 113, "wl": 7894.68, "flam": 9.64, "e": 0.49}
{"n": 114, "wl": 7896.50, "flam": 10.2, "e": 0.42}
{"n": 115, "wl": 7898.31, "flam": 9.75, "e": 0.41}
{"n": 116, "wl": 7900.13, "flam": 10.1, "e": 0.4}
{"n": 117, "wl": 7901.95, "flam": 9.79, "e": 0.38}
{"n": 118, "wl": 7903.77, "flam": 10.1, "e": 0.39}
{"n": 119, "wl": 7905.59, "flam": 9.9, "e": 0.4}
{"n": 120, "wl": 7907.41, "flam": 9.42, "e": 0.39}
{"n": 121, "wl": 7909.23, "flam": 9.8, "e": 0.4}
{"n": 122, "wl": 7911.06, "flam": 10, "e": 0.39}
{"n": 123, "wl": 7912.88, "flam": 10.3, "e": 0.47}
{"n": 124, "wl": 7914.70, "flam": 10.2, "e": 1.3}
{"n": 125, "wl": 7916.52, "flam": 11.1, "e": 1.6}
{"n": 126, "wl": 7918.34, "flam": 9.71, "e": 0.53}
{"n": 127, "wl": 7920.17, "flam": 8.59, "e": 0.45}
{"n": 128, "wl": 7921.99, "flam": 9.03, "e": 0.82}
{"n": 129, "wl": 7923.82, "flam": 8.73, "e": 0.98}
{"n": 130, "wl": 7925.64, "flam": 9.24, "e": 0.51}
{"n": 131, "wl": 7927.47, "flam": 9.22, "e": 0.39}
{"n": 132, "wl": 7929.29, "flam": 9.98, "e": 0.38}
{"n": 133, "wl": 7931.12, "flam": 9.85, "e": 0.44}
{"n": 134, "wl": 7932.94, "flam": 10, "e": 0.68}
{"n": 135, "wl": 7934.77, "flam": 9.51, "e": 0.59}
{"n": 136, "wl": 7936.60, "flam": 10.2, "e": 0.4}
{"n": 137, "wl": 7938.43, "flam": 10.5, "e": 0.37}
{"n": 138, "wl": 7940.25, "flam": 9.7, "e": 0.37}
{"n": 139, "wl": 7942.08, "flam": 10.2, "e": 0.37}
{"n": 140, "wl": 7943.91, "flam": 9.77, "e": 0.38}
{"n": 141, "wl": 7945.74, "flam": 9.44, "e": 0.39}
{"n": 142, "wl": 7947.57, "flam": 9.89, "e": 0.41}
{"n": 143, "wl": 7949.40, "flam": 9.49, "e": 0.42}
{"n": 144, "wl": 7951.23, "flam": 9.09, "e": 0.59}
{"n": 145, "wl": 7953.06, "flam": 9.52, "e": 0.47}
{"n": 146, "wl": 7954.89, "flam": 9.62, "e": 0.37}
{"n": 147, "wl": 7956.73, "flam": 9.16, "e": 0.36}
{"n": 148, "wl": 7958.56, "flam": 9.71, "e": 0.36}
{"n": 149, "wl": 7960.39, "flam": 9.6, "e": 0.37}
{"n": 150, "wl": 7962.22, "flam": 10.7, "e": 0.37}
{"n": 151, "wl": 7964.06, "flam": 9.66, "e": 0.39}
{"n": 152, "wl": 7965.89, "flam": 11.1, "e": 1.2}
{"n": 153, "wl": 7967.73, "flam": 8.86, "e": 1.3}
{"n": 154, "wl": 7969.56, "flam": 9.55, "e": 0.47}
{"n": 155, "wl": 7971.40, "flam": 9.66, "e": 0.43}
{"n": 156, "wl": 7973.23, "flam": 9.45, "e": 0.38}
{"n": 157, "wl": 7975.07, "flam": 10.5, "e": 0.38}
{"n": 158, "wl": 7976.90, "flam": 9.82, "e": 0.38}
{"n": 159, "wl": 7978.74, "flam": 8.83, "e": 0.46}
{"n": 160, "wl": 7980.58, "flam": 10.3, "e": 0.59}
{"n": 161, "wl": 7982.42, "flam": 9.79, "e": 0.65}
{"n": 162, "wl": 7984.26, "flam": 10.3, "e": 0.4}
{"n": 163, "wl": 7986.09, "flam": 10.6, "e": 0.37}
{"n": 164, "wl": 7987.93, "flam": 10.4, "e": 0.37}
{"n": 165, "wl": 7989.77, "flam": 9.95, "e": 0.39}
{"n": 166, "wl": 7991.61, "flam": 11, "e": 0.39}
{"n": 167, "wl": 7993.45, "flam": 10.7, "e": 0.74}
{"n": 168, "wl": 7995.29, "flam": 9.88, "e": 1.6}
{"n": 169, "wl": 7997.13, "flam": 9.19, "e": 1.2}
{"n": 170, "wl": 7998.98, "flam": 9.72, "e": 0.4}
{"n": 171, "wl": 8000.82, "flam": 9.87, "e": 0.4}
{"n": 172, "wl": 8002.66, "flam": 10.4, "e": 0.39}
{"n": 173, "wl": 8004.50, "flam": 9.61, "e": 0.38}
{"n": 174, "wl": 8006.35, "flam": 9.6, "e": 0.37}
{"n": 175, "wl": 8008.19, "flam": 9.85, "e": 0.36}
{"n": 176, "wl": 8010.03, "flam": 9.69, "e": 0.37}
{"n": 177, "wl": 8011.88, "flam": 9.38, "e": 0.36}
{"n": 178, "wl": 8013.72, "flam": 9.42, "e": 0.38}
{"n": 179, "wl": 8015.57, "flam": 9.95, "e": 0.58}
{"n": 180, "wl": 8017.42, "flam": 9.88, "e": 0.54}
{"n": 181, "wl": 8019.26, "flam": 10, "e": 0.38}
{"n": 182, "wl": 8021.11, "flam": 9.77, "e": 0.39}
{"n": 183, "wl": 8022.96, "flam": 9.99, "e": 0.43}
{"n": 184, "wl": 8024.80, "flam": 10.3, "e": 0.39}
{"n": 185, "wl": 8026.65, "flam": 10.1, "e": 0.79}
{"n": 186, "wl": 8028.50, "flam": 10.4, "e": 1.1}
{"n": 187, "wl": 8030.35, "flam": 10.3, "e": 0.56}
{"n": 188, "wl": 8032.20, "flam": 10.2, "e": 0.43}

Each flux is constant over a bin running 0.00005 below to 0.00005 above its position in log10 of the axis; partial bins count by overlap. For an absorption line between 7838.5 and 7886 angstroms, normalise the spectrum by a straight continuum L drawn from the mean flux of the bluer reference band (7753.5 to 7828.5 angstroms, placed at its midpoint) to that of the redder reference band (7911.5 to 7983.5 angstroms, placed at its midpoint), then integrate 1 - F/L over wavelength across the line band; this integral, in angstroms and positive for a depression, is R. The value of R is 0.63 angstroms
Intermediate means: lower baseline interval 9.78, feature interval 9.63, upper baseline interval 9.74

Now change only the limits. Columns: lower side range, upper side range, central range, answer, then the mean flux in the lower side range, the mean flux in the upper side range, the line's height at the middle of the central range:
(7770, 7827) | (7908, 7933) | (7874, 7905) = -0.1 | 9.92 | 9.68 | 9.74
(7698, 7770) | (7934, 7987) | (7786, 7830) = -0.7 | 9.61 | 9.81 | 9.68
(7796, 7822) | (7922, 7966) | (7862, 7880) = -0.4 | 9.91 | 9.71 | 9.82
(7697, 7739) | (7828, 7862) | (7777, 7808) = -1.9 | 9.67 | 9.41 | 9.52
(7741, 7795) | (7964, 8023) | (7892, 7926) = 0.2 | 9.75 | 9.9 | 9.84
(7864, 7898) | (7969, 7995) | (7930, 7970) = 0.9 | 9.87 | 10.1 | 10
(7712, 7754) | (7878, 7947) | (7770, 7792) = -0.8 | 9.69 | 9.75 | 9.71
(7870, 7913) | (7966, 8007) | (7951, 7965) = 0.3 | 9.82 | 9.93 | 9.9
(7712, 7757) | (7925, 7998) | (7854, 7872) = 0.3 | 9.69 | 9.85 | 9.78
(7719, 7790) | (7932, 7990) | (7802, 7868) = 1.0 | 9.67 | 9.84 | 9.74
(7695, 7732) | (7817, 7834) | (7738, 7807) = -1.5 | 9.69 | 9.56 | 9.62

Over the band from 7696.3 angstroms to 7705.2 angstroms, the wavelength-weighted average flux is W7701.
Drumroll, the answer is 9.56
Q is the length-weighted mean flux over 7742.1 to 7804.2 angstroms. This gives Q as 9.8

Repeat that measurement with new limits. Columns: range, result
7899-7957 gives 9.73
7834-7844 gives 9.5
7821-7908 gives 9.63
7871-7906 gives 9.81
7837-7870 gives 9.5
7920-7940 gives 9.58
